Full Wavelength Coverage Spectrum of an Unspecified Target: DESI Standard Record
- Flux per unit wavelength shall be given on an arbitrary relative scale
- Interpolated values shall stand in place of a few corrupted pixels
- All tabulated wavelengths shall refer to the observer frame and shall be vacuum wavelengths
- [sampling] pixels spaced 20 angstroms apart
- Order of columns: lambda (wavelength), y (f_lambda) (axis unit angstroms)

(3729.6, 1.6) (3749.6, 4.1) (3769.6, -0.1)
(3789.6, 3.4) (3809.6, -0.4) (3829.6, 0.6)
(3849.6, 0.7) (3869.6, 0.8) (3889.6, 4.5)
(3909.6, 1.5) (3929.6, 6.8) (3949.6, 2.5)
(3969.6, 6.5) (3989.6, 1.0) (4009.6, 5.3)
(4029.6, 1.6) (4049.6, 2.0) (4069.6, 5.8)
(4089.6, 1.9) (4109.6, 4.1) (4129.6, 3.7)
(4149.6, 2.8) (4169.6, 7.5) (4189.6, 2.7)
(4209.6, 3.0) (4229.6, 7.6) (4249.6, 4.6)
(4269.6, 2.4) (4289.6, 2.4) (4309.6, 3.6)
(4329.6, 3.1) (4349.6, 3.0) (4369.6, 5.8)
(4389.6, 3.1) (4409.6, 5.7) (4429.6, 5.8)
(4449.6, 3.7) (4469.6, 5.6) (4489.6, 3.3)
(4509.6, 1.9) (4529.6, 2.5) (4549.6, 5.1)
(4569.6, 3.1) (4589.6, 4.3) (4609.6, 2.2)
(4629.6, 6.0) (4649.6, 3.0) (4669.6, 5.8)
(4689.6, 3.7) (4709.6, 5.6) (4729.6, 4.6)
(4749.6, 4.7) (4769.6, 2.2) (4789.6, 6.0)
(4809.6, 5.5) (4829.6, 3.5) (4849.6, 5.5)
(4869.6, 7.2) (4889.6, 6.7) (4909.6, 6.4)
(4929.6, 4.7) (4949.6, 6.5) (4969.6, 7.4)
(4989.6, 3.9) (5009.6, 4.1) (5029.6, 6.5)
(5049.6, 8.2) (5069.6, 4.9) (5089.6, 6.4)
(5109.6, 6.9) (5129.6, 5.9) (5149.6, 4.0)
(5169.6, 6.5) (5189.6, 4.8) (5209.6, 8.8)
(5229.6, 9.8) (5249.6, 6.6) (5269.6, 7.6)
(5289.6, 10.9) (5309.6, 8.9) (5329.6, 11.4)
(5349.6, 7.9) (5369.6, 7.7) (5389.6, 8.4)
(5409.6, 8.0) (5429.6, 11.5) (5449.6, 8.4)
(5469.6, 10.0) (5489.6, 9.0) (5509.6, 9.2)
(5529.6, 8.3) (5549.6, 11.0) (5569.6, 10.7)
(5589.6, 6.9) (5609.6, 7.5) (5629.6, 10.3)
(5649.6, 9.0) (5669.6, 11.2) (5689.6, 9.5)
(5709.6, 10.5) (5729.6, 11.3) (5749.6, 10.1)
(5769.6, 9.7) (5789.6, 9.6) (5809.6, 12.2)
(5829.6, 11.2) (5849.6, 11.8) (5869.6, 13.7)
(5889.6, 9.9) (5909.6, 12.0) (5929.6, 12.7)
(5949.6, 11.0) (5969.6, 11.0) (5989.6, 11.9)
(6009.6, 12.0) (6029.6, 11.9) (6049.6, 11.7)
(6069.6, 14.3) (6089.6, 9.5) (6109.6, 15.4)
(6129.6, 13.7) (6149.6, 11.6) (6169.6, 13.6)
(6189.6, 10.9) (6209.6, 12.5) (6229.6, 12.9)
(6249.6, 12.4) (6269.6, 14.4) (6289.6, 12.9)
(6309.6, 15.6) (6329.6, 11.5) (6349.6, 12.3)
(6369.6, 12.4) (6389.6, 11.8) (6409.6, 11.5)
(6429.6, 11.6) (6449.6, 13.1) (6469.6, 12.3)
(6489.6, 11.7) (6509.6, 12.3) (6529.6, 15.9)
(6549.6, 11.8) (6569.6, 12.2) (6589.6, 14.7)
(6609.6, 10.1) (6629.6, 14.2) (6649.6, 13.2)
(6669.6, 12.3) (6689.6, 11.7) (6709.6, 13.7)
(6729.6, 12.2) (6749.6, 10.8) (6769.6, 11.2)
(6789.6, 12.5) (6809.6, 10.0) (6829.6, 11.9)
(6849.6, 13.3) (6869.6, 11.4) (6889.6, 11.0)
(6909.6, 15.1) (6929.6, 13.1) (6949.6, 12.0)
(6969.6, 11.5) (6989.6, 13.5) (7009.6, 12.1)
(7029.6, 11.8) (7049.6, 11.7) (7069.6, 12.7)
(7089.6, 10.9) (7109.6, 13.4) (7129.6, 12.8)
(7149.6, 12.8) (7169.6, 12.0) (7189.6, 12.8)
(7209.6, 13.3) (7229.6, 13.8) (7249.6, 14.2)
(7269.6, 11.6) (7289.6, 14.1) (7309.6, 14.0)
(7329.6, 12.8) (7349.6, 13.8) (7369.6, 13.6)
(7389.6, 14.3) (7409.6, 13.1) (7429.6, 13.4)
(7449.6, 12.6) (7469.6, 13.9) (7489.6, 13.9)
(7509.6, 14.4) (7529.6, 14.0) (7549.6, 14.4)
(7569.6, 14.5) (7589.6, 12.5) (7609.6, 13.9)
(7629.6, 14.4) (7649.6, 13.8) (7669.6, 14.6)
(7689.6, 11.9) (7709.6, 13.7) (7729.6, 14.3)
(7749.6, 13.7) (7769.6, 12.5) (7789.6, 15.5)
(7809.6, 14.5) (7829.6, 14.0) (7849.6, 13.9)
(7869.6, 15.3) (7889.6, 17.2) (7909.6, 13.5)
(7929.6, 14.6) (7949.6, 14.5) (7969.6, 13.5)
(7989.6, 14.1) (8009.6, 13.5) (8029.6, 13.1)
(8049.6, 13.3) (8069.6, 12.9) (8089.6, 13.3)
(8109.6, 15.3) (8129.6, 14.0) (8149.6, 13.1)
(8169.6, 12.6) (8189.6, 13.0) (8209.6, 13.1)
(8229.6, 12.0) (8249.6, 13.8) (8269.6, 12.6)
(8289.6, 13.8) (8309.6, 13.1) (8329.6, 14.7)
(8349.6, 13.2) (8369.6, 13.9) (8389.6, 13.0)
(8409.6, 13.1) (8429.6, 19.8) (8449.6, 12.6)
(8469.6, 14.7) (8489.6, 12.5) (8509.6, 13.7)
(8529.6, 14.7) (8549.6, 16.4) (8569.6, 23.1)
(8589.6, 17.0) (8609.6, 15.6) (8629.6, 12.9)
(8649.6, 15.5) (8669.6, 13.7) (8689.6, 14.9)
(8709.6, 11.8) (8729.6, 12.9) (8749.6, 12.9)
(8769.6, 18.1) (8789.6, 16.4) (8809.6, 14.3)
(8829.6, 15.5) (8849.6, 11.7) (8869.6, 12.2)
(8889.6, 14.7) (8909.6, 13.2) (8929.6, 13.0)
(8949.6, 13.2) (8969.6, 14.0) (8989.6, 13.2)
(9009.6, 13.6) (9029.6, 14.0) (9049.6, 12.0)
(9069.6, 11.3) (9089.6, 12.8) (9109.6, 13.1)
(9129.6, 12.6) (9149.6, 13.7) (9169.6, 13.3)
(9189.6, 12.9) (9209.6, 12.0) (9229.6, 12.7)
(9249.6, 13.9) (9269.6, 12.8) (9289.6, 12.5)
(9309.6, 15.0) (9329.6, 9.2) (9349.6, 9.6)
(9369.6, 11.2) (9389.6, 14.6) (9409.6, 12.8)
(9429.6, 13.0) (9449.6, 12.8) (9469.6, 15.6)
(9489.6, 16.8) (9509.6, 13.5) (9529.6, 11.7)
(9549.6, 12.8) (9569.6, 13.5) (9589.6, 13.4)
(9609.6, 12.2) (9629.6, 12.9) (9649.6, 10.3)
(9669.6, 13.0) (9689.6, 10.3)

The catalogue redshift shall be 0.306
